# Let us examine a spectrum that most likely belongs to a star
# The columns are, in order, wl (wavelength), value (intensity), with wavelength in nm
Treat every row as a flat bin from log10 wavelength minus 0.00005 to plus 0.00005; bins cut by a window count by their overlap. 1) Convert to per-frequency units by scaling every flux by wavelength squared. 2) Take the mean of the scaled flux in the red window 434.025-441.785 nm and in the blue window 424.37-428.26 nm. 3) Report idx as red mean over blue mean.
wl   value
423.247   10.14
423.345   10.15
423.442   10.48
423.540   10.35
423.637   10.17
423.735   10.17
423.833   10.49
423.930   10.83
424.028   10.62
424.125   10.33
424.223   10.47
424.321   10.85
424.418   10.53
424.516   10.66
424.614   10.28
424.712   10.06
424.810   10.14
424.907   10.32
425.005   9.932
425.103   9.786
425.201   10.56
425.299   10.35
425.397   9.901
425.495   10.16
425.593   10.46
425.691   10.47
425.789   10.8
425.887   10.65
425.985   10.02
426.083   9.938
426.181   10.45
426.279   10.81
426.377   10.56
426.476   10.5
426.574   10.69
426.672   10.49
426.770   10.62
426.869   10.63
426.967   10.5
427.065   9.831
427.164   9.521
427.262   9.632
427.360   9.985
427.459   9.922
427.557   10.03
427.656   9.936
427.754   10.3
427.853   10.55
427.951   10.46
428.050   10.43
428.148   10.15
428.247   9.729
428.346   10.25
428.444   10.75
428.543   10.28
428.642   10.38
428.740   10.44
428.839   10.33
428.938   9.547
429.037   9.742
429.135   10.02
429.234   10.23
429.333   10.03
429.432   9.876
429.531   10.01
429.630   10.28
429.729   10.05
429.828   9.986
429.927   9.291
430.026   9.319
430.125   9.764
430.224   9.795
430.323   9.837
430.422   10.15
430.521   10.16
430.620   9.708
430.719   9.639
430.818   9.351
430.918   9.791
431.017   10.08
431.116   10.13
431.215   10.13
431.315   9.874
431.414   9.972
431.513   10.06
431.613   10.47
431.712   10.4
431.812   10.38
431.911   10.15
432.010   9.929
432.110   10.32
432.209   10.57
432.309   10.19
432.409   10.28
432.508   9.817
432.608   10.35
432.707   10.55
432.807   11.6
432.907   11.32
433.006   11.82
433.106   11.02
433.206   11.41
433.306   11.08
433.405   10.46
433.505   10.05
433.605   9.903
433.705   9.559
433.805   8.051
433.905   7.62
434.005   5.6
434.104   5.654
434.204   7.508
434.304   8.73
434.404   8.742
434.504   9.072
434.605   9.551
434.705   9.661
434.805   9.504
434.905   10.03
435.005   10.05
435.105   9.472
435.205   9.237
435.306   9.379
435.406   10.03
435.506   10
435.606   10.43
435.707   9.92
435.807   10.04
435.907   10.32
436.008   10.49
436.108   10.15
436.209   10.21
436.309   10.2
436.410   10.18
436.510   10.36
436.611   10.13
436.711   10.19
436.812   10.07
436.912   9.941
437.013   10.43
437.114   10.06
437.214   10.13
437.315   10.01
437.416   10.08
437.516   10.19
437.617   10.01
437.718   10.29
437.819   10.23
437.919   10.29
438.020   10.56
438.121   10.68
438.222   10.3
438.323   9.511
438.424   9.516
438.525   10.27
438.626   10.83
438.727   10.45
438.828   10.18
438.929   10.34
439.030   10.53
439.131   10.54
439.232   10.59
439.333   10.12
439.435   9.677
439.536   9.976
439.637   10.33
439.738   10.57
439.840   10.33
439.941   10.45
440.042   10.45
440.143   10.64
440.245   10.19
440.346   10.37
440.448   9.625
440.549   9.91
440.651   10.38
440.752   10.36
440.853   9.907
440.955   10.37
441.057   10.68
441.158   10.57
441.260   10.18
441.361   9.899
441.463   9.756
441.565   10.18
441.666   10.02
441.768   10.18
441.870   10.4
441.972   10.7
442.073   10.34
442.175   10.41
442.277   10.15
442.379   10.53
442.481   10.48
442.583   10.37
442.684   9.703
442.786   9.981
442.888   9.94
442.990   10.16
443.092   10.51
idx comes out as 1.0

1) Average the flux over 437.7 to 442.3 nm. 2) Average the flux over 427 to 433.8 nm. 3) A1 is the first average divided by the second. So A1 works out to 1.0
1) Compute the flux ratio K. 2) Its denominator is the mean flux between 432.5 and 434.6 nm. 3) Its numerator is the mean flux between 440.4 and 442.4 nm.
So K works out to 1.08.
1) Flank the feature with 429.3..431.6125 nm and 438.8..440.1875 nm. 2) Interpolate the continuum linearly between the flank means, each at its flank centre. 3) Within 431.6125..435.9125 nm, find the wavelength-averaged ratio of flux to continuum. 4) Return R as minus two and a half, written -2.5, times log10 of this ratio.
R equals 0.032 mag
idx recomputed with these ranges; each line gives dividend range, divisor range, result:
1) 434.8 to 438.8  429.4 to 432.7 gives 1.04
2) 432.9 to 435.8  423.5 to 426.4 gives 0.95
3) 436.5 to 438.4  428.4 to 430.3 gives 1.06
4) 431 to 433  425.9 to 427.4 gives 1.03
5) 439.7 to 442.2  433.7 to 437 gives 1.12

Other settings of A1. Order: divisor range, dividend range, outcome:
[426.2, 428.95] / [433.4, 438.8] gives 0.95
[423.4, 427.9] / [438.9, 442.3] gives 1.00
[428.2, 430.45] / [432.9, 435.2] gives 0.93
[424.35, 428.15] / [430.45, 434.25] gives 0.96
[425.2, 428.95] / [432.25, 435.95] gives 0.94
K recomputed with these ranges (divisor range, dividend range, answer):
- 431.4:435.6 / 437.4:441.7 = 1.05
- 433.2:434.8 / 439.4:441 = 1.15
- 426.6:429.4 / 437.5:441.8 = 1.01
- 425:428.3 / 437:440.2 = 1.00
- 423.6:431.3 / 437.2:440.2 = 1.01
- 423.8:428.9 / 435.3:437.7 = 0.98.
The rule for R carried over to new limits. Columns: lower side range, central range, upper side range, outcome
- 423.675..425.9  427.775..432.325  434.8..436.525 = 0.014 mag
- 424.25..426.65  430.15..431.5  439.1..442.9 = 0.046 mag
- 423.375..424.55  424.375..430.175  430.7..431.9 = 0.010 mag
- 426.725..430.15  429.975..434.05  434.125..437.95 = -0.006 mag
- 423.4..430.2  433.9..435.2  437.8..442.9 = 0.188 mag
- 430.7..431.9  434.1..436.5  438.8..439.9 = 0.061 mag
